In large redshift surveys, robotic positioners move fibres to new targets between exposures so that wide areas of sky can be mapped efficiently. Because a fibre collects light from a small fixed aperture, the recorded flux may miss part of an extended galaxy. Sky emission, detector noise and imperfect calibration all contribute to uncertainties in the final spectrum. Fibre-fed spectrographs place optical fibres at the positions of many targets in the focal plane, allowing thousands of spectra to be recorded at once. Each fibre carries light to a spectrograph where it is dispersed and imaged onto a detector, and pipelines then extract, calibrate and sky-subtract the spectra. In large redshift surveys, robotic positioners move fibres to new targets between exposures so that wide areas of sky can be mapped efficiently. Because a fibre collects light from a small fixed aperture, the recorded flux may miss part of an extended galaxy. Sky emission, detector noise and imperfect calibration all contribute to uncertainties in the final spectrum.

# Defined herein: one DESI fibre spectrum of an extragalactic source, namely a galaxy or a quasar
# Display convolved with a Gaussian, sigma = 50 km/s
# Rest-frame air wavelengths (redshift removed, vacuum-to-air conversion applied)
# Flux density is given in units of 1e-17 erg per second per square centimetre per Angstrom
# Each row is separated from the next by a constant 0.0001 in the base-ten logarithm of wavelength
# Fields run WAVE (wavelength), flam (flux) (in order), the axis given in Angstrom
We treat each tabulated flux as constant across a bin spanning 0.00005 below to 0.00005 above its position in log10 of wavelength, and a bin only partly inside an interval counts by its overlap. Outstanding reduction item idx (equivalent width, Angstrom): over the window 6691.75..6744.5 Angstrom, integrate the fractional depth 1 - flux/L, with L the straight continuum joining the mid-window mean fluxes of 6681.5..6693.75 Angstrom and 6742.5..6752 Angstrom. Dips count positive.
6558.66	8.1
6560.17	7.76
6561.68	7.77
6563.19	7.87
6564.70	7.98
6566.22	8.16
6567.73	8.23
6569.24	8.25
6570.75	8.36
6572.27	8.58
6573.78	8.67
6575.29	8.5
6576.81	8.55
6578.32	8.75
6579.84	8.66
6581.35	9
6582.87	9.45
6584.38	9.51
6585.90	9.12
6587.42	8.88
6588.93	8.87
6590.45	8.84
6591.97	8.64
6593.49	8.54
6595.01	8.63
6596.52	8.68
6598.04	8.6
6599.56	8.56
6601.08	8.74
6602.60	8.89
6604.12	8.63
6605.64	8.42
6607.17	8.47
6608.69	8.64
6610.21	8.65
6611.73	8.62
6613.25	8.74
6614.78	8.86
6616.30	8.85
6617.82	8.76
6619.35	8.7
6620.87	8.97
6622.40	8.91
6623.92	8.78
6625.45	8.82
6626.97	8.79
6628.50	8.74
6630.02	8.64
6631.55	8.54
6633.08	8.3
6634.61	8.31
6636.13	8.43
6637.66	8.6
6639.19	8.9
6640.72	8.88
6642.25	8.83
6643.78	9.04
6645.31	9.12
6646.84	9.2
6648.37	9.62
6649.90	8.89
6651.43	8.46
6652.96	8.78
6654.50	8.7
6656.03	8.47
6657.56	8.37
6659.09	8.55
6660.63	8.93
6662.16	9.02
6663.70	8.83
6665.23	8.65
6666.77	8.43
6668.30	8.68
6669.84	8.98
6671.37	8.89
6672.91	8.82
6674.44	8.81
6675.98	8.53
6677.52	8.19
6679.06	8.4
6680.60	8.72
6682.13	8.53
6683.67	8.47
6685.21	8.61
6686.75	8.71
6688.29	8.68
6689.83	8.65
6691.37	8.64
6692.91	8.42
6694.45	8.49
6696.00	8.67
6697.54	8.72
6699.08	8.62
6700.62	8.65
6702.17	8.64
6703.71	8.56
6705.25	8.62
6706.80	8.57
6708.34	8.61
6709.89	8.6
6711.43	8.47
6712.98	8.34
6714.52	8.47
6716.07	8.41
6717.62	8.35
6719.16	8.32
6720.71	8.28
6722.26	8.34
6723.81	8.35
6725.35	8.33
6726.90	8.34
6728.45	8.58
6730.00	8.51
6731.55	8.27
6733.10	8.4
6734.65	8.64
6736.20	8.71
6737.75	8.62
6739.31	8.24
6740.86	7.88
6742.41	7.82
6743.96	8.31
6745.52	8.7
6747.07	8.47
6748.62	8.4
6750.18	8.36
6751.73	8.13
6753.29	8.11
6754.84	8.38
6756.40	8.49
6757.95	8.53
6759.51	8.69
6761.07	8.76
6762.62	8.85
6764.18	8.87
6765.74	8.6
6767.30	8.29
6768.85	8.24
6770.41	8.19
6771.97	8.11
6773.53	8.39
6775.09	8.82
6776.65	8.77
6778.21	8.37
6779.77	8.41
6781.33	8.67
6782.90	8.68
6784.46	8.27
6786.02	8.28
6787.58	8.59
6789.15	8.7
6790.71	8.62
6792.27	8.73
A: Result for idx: 0.18 Angstrom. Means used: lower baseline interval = 8.59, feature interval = 8.45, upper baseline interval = 8.37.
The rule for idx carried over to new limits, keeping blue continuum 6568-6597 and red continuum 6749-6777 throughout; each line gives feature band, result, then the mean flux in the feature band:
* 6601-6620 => 0.1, 8.69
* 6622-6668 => -0.5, 8.75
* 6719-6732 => 0.2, 8.37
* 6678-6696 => 0.0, 8.57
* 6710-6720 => 0.2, 8.41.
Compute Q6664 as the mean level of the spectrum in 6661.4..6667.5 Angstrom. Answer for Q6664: 8.72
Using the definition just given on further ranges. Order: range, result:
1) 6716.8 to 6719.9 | 8.35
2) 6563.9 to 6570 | 8.15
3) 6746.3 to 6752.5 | 8.34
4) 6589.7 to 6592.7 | 8.73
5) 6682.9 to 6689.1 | 8.62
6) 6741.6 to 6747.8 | 8.32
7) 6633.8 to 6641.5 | 8.62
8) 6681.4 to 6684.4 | 8.5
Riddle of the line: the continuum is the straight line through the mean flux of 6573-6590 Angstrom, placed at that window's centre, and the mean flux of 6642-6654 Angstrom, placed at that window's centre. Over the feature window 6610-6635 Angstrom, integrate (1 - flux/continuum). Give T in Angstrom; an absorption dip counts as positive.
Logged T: 0.7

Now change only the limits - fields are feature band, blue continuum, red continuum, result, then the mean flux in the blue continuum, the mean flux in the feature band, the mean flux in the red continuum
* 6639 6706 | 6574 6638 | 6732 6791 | -0.8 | 8.73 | 8.71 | 8.45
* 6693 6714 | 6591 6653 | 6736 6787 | 0.0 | 8.74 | 8.58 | 8.43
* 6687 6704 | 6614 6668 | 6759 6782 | 0.1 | 8.76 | 8.62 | 8.53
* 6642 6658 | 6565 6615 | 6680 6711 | -0.4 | 8.68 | 8.87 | 8.61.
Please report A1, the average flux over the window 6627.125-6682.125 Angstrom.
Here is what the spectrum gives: 8.72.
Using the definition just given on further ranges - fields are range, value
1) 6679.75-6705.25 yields 8.61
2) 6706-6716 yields 8.5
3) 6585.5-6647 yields 8.73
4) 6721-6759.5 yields 8.38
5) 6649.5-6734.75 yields 8.57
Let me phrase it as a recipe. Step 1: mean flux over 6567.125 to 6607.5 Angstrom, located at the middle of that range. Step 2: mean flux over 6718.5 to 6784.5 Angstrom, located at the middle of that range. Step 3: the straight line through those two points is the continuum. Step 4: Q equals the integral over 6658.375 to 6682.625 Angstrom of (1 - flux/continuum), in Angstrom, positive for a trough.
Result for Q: -0.34 Angstrom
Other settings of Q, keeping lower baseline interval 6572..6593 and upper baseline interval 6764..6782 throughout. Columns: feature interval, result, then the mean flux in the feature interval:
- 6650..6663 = 0.1 Angstrom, 8.67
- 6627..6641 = 0.3 Angstrom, 8.59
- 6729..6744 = 0.3 Angstrom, 8.35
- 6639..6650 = -0.4 Angstrom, 9.08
